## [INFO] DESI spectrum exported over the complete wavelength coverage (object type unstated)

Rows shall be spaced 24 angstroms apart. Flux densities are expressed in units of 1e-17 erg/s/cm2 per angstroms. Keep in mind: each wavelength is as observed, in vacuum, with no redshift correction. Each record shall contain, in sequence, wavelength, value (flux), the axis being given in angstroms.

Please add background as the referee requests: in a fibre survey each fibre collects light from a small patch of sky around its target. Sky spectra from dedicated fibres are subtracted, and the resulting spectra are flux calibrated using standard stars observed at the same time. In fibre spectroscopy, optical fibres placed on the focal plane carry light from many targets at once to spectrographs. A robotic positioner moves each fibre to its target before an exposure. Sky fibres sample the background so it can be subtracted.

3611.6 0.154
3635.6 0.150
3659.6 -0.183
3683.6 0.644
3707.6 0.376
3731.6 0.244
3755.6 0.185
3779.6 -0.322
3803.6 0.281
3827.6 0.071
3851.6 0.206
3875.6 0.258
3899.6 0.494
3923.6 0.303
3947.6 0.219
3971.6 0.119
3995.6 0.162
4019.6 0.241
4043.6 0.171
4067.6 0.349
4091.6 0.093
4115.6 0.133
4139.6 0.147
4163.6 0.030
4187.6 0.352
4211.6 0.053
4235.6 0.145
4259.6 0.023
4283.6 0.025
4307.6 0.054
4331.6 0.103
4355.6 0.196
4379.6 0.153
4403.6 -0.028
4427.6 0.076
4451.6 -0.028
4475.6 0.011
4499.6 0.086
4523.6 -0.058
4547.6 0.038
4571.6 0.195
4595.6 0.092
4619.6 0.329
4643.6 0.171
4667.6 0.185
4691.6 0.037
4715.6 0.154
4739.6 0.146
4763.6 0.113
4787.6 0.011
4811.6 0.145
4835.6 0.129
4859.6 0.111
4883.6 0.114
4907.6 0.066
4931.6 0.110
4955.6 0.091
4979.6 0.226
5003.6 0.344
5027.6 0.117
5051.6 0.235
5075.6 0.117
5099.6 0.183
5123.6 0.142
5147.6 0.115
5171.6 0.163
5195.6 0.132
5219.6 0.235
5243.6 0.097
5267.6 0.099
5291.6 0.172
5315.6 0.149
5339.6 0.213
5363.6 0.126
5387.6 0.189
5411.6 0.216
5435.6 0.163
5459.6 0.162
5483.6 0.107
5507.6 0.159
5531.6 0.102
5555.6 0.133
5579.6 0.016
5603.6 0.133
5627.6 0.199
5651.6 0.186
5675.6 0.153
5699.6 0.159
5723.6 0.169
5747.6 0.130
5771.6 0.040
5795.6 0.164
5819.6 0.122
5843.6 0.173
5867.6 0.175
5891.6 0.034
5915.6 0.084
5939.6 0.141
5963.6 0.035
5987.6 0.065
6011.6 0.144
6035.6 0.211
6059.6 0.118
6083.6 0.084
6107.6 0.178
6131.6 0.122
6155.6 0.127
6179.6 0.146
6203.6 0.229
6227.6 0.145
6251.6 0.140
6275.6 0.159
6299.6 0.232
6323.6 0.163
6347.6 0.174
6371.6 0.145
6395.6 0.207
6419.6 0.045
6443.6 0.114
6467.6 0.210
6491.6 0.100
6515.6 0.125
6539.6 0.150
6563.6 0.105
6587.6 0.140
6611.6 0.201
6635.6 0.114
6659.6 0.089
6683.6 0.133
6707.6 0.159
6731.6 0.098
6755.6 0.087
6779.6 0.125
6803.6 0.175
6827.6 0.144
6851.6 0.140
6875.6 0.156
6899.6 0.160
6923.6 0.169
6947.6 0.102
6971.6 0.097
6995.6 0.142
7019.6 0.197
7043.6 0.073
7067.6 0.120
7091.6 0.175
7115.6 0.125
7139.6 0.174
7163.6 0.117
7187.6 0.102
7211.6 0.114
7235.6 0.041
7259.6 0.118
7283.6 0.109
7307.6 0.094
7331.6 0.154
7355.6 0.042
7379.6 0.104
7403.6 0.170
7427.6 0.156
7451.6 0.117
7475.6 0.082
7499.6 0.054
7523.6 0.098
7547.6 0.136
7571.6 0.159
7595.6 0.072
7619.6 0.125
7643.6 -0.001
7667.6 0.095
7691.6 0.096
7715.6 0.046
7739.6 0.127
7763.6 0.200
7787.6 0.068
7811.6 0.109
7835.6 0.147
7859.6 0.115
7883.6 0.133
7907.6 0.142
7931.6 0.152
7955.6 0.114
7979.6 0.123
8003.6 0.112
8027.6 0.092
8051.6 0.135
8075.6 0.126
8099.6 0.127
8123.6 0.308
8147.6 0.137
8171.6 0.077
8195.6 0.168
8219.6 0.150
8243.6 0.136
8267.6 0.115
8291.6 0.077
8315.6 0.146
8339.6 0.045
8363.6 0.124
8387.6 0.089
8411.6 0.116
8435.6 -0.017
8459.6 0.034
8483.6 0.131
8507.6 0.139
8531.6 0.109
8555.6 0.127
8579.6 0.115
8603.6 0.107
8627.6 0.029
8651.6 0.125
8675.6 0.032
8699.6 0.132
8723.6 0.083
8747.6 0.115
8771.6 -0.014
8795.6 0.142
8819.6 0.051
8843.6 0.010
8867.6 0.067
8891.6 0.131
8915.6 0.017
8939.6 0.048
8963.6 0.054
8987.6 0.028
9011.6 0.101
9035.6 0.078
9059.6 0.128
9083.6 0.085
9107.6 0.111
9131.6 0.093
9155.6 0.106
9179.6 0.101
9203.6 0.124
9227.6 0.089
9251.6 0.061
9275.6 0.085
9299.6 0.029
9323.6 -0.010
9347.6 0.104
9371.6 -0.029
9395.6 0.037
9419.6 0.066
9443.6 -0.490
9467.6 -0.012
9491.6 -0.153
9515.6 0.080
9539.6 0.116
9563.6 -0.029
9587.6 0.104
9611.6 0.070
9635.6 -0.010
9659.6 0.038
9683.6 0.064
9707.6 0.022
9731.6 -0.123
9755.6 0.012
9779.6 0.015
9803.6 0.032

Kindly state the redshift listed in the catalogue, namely 0.239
